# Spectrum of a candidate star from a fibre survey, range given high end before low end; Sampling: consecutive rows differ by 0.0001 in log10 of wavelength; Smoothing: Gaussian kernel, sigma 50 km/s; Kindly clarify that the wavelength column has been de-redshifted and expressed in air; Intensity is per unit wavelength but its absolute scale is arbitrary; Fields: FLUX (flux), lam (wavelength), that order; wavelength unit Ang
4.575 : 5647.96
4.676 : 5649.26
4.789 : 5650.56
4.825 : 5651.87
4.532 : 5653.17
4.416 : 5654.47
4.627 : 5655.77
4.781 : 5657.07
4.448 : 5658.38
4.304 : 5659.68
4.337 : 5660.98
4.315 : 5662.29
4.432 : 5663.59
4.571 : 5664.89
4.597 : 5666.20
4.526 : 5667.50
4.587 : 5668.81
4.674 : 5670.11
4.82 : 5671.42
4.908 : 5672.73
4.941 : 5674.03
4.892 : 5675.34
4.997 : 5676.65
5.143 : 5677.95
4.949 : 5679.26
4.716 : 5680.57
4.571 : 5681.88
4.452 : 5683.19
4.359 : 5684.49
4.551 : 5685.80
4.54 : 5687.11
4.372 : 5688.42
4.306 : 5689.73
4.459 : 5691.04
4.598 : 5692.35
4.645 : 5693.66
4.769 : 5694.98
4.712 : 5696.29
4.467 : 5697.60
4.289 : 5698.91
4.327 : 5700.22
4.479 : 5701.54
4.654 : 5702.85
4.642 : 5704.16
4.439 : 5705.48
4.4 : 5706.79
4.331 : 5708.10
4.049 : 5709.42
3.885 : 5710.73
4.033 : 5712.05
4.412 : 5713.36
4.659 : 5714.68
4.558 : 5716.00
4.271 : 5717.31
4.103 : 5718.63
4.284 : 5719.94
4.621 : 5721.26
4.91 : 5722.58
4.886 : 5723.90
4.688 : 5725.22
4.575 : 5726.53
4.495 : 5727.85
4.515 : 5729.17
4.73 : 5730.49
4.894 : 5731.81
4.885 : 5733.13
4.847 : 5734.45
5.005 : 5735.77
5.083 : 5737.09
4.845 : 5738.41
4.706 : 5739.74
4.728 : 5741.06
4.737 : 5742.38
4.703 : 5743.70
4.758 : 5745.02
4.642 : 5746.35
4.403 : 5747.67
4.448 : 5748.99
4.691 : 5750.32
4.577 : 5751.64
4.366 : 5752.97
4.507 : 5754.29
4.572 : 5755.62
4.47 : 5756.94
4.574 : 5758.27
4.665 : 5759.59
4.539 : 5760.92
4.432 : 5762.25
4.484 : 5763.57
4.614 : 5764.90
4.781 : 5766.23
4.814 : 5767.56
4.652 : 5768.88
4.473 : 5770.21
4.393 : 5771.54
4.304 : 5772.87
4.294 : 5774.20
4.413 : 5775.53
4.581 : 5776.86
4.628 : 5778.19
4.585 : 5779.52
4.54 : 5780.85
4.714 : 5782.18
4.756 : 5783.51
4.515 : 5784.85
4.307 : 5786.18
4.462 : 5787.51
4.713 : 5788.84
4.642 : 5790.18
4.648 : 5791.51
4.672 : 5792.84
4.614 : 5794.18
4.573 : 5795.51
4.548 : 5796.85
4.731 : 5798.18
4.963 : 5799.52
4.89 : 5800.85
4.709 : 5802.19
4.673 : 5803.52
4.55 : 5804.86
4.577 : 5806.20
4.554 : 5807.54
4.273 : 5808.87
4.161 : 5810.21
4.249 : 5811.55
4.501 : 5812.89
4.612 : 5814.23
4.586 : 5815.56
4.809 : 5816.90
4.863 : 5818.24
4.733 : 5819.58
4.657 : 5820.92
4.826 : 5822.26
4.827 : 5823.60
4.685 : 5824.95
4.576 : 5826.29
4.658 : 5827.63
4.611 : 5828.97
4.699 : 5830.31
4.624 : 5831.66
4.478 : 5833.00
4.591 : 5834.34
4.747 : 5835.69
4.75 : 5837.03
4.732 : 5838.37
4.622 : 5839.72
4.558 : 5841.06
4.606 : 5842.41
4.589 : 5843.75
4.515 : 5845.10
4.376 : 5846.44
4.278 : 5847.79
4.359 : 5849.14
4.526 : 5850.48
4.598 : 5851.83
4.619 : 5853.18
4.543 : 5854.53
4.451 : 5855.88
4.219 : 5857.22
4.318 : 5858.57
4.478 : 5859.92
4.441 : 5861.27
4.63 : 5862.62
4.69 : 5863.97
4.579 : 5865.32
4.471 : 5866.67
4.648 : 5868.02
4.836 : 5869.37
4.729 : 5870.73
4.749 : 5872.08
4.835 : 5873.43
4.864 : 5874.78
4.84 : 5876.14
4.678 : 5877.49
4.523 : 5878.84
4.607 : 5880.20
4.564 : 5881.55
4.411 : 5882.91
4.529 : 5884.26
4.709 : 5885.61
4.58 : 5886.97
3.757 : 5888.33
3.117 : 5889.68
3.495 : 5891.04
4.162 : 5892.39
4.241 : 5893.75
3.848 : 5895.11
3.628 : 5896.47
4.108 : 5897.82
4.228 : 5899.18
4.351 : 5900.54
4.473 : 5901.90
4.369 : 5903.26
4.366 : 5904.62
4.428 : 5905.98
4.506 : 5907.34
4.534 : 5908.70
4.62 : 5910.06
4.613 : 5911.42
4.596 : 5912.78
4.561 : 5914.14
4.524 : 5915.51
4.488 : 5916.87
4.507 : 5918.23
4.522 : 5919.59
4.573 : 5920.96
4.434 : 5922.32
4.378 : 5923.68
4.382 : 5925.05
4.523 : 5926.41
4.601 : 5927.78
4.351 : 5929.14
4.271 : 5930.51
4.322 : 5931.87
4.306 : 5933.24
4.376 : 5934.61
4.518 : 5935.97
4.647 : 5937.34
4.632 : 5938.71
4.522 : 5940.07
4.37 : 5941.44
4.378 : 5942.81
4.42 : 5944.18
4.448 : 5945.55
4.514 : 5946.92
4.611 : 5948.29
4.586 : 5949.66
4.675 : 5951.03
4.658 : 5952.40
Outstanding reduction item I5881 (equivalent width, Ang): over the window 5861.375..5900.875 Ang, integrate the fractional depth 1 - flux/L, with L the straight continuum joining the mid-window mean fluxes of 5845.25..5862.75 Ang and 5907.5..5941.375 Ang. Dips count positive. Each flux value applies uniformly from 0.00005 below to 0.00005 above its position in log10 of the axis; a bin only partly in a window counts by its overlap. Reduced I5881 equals 0.6 Ang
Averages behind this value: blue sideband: 4.45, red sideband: 4.49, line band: 4.39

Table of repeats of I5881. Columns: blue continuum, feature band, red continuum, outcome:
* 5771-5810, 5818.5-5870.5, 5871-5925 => -1.2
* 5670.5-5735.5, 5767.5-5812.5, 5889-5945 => -0.8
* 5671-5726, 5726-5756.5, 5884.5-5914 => -1.4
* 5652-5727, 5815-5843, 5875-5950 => -1.4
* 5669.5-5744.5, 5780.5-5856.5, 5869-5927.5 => -1.8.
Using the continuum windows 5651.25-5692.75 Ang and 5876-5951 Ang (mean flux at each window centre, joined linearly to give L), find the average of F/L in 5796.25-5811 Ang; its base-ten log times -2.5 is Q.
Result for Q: -0.03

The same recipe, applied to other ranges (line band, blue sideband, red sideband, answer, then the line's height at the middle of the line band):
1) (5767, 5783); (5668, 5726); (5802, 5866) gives 0.006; 4.56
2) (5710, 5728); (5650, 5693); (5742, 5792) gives 0.032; 4.59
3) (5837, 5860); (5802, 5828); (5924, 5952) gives 0.015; 4.57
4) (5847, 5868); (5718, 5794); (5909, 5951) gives 0.013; 4.54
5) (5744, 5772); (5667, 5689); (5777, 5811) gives 0.015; 4.63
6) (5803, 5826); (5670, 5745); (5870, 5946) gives -0.022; 4.5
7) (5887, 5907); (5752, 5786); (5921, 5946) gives 0.101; 4.46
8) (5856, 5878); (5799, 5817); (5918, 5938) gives -0.027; 4.51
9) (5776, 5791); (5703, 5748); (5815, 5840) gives 0.014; 4.64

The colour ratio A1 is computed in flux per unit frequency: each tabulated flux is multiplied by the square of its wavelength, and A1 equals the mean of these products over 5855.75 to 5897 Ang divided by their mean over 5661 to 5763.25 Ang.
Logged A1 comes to 1.02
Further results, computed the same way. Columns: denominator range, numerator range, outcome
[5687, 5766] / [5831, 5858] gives 1.04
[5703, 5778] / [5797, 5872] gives 1.04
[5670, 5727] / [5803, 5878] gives 1.06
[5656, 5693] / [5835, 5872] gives 1.05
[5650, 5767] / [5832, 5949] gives 1.04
